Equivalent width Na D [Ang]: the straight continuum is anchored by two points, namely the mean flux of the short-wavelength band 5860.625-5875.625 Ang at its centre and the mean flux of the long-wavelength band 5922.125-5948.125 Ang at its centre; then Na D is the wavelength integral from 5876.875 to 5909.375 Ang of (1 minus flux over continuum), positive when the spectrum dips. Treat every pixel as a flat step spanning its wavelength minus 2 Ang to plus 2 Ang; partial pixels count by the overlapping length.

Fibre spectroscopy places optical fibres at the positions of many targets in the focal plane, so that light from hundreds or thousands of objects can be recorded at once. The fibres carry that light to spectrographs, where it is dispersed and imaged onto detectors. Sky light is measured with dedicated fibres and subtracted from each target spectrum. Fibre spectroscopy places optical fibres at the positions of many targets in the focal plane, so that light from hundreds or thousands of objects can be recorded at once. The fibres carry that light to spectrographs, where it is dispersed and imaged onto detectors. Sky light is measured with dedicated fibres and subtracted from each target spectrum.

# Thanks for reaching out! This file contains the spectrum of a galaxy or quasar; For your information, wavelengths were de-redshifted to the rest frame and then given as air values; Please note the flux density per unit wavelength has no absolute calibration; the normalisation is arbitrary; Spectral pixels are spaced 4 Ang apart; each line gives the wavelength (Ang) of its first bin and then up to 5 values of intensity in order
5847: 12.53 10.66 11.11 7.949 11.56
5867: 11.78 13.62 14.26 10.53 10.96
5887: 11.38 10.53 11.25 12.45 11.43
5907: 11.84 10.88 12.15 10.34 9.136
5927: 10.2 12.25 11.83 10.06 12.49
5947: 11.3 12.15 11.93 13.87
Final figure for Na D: 1.90 Ang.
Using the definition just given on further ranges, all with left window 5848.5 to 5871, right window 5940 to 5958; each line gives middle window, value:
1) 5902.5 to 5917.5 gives -0.1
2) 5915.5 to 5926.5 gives 1.4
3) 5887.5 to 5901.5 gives -0.1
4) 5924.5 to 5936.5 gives 0.4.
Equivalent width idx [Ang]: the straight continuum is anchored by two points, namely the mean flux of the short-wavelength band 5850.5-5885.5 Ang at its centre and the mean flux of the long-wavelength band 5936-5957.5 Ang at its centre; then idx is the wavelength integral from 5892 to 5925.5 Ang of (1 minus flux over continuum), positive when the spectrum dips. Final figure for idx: 1.1 Ang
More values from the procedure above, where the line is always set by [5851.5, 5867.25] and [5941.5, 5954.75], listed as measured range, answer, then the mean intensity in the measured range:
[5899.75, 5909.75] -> -0.40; 11.7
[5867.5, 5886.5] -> -2.58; 12.2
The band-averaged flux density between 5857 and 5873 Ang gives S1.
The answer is 11.2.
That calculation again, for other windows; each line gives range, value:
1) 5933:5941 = 10.9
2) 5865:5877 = 13.2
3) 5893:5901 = 11.8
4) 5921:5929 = 9.67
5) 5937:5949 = 11.3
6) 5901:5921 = 11.3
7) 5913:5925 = 10.5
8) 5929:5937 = 12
